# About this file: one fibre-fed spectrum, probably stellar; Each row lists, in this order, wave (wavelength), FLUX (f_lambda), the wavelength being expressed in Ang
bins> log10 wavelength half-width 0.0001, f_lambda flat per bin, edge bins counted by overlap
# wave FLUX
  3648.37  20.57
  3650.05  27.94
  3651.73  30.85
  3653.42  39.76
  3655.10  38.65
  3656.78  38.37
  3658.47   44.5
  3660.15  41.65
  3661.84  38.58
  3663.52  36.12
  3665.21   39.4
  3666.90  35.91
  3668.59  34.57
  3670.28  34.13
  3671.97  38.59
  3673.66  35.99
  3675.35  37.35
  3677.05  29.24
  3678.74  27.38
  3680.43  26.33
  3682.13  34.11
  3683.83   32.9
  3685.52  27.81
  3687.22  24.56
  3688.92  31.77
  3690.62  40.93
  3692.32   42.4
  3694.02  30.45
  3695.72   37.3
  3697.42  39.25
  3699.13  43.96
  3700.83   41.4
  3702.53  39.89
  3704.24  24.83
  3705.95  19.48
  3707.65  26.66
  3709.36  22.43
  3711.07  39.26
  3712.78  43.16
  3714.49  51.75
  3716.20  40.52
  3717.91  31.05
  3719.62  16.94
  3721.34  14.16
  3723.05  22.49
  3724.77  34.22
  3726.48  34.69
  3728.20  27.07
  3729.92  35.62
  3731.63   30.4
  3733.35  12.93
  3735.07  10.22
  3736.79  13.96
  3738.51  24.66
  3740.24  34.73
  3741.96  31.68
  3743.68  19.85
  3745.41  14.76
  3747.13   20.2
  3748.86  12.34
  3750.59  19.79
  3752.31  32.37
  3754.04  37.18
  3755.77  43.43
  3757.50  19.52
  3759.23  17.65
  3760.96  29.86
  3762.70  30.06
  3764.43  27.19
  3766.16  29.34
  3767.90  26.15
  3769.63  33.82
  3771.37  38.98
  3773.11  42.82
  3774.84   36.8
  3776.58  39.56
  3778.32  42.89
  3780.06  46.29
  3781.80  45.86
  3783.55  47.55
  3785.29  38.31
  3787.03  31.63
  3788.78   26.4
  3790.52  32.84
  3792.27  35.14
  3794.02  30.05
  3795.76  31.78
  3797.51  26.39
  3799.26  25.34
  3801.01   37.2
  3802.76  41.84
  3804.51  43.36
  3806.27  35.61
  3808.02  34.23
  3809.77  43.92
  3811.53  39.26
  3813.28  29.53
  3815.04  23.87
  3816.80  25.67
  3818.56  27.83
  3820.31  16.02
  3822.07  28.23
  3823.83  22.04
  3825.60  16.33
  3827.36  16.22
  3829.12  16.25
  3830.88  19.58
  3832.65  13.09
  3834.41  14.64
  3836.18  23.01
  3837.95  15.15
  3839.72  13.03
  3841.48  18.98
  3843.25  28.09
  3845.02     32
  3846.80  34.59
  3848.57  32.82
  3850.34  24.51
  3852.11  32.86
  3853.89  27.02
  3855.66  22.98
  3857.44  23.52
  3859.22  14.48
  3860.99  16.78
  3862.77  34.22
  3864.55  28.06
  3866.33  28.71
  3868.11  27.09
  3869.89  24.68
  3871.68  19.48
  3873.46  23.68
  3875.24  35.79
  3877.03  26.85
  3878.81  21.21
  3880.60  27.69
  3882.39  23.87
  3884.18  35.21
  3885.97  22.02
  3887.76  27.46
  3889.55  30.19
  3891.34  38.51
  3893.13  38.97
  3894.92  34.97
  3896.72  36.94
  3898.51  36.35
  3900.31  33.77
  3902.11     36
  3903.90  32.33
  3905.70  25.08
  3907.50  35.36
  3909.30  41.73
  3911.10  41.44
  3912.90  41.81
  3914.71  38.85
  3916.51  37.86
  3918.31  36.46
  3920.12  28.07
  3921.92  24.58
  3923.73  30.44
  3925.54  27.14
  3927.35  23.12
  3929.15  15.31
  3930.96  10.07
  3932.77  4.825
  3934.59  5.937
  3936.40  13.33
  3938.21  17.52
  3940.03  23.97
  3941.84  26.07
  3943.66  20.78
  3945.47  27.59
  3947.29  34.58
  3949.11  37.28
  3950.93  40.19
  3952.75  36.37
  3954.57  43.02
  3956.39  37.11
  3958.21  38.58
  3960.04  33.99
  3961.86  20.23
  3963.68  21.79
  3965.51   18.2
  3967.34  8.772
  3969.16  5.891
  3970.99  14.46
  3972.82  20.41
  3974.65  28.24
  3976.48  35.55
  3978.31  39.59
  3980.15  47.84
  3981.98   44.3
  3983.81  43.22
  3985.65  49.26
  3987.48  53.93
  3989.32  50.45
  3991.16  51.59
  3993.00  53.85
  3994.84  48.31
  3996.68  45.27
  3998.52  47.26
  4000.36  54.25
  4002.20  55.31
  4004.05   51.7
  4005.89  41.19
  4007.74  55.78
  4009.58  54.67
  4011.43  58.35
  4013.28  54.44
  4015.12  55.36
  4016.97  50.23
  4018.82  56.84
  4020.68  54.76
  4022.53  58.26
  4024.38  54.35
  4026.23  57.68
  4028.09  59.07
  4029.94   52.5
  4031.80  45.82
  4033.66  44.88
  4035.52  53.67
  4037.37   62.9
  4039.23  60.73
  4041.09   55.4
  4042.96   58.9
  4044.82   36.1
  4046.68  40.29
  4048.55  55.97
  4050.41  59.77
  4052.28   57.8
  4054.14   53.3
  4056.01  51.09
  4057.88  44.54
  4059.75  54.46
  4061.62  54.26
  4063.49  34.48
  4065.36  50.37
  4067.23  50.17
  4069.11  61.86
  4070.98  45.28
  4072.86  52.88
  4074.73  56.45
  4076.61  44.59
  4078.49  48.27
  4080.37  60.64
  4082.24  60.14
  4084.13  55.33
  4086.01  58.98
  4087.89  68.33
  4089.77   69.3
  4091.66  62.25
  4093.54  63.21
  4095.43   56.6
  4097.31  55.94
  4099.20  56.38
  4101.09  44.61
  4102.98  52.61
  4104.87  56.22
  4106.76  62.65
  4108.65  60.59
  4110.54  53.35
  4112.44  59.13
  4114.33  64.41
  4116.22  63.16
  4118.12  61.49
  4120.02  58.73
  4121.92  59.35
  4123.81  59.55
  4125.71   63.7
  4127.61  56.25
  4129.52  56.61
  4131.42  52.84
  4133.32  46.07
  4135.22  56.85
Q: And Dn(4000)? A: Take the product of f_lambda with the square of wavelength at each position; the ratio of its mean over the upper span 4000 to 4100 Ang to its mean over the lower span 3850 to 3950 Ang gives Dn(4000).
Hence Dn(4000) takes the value 2.10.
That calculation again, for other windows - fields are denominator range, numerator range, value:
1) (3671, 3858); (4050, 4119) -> 2.22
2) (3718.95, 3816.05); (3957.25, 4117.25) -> 1.87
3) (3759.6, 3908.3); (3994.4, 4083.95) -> 1.98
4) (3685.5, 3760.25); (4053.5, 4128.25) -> 2.34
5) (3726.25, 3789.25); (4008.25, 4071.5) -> 2.04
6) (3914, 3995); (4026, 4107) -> 1.89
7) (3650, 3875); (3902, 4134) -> 1.74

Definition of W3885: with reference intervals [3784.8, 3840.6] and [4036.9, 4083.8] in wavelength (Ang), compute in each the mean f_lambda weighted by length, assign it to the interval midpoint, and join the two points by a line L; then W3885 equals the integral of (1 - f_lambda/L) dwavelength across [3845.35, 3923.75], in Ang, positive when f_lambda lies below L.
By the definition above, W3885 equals 9.6 Ang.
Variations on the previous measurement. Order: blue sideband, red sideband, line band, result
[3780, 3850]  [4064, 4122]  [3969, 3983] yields 4.4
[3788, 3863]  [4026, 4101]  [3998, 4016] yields -2.0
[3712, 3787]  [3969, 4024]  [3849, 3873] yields 8.0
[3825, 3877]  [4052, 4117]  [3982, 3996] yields -2.4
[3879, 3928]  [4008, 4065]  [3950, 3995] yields 8.6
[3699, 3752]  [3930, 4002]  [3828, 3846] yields 6.2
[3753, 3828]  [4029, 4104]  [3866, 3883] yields 5.7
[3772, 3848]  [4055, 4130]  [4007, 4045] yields -3.5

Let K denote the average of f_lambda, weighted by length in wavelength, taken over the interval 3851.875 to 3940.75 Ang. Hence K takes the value 27.7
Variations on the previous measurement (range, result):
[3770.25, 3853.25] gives 30.1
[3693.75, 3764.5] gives 28.5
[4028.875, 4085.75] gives 52.2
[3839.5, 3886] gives 26.2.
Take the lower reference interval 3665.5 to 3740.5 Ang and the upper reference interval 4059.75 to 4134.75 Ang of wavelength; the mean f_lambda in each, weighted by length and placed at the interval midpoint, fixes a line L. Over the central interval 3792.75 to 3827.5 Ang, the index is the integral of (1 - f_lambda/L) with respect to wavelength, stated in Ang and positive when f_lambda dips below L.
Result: 7.26 Ang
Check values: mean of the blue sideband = 31.3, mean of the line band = 30.1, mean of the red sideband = 56.3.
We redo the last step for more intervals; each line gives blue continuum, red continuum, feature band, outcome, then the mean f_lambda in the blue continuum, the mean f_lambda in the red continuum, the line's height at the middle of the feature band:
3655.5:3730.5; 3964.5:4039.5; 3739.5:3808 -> 9.0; 33.9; 46.2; 37.1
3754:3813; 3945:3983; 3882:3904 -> -0.7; 34.9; 30.3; 32.1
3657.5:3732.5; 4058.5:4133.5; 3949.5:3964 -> 4.2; 33.7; 56.4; 48.5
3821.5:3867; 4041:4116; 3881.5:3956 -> 6.6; 22.9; 54.8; 33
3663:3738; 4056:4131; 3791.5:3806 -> 1.5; 31.6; 56.3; 37.8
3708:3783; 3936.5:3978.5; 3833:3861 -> 4.9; 29.8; 26.9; 28.4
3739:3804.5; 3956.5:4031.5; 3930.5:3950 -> 9.8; 32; 43.7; 40.8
